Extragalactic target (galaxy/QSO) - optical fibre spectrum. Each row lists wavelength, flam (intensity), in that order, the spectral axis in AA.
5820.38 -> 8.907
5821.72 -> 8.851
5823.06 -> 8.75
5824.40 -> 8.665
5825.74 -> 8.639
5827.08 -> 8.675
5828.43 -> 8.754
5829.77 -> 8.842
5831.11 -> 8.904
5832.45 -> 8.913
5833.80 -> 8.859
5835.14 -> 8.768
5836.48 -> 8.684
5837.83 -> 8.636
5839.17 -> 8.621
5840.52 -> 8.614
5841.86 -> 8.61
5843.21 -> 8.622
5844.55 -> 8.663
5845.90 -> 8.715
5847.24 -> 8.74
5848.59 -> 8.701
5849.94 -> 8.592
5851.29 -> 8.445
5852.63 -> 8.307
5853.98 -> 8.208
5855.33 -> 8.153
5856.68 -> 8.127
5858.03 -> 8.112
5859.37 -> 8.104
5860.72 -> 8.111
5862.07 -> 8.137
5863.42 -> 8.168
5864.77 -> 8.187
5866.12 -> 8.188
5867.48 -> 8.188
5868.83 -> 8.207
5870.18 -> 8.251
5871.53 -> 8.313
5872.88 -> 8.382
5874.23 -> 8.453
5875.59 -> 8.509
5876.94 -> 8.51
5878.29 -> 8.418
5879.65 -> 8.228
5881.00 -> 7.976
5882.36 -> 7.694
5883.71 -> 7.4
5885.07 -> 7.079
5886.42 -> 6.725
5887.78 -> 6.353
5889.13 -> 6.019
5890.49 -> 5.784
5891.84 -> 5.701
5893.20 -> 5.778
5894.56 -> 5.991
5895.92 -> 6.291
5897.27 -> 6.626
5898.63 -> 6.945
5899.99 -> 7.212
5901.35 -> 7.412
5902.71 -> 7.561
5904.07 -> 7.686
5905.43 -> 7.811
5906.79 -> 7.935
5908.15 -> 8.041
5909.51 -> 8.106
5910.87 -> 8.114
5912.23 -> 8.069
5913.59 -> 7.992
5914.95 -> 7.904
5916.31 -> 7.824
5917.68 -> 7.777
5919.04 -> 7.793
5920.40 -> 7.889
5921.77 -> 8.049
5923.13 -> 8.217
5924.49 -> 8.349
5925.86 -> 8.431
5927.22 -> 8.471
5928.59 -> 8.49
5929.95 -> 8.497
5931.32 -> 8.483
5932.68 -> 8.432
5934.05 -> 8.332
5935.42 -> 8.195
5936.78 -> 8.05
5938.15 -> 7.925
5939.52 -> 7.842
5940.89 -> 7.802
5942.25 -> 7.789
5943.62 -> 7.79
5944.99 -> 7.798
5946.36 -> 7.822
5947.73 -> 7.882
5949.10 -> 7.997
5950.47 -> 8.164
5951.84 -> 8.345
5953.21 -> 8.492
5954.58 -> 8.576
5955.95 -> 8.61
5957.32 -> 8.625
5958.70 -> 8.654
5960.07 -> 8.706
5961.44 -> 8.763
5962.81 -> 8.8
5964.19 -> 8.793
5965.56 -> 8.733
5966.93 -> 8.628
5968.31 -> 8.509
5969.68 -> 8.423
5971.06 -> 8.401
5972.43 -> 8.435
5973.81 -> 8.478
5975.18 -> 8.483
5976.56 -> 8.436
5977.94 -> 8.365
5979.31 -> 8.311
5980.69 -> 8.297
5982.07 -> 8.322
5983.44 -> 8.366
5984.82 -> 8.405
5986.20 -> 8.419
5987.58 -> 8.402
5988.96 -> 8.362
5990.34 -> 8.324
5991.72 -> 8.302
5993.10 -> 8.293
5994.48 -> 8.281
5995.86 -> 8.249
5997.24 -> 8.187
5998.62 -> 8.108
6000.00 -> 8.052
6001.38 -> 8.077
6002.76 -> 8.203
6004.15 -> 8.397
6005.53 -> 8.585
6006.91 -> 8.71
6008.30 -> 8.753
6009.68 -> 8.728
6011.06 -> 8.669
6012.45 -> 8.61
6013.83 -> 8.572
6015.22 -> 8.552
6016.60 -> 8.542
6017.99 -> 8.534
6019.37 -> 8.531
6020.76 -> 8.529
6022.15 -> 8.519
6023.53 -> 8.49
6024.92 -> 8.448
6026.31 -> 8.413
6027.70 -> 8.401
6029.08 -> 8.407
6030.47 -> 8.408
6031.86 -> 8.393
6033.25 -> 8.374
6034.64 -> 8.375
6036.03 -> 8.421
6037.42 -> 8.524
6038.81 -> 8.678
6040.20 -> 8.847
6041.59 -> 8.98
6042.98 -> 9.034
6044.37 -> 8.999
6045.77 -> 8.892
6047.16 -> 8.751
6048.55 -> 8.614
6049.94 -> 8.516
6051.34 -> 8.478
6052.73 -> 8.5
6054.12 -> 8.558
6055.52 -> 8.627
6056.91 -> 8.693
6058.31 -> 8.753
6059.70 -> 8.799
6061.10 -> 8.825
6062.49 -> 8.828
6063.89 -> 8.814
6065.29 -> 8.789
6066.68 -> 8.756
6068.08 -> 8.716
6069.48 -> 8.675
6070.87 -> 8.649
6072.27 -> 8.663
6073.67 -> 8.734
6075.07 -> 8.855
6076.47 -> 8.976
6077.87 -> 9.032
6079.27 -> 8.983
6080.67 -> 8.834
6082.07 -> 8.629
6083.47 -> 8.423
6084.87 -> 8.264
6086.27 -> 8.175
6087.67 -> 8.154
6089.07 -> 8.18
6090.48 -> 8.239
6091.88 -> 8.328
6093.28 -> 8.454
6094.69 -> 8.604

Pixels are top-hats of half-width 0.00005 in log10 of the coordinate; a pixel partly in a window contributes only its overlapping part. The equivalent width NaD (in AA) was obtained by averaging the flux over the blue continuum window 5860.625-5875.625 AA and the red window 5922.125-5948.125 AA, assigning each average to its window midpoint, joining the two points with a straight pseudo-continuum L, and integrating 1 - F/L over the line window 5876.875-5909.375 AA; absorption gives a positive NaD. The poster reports 4.3 AA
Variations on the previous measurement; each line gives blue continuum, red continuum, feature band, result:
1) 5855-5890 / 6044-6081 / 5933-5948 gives 0.5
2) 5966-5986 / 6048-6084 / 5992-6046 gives 0.4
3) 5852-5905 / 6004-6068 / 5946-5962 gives -0.6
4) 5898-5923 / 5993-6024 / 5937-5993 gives -1.2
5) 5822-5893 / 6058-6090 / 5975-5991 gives 0.2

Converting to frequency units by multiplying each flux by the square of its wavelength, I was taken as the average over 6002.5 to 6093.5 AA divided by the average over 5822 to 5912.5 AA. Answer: 1.15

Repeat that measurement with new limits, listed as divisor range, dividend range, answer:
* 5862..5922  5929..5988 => 1.13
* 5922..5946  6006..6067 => 1.09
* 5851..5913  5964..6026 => 1.15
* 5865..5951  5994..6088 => 1.16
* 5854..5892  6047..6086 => 1.19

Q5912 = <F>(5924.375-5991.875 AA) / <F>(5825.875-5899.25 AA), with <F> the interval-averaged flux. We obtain 1.05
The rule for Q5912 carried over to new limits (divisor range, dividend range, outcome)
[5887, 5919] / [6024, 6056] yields 1.20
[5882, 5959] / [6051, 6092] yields 1.12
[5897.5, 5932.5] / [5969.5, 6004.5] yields 1.05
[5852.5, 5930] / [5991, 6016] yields 1.09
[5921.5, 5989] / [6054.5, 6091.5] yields 1.04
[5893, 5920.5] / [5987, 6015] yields 1.12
